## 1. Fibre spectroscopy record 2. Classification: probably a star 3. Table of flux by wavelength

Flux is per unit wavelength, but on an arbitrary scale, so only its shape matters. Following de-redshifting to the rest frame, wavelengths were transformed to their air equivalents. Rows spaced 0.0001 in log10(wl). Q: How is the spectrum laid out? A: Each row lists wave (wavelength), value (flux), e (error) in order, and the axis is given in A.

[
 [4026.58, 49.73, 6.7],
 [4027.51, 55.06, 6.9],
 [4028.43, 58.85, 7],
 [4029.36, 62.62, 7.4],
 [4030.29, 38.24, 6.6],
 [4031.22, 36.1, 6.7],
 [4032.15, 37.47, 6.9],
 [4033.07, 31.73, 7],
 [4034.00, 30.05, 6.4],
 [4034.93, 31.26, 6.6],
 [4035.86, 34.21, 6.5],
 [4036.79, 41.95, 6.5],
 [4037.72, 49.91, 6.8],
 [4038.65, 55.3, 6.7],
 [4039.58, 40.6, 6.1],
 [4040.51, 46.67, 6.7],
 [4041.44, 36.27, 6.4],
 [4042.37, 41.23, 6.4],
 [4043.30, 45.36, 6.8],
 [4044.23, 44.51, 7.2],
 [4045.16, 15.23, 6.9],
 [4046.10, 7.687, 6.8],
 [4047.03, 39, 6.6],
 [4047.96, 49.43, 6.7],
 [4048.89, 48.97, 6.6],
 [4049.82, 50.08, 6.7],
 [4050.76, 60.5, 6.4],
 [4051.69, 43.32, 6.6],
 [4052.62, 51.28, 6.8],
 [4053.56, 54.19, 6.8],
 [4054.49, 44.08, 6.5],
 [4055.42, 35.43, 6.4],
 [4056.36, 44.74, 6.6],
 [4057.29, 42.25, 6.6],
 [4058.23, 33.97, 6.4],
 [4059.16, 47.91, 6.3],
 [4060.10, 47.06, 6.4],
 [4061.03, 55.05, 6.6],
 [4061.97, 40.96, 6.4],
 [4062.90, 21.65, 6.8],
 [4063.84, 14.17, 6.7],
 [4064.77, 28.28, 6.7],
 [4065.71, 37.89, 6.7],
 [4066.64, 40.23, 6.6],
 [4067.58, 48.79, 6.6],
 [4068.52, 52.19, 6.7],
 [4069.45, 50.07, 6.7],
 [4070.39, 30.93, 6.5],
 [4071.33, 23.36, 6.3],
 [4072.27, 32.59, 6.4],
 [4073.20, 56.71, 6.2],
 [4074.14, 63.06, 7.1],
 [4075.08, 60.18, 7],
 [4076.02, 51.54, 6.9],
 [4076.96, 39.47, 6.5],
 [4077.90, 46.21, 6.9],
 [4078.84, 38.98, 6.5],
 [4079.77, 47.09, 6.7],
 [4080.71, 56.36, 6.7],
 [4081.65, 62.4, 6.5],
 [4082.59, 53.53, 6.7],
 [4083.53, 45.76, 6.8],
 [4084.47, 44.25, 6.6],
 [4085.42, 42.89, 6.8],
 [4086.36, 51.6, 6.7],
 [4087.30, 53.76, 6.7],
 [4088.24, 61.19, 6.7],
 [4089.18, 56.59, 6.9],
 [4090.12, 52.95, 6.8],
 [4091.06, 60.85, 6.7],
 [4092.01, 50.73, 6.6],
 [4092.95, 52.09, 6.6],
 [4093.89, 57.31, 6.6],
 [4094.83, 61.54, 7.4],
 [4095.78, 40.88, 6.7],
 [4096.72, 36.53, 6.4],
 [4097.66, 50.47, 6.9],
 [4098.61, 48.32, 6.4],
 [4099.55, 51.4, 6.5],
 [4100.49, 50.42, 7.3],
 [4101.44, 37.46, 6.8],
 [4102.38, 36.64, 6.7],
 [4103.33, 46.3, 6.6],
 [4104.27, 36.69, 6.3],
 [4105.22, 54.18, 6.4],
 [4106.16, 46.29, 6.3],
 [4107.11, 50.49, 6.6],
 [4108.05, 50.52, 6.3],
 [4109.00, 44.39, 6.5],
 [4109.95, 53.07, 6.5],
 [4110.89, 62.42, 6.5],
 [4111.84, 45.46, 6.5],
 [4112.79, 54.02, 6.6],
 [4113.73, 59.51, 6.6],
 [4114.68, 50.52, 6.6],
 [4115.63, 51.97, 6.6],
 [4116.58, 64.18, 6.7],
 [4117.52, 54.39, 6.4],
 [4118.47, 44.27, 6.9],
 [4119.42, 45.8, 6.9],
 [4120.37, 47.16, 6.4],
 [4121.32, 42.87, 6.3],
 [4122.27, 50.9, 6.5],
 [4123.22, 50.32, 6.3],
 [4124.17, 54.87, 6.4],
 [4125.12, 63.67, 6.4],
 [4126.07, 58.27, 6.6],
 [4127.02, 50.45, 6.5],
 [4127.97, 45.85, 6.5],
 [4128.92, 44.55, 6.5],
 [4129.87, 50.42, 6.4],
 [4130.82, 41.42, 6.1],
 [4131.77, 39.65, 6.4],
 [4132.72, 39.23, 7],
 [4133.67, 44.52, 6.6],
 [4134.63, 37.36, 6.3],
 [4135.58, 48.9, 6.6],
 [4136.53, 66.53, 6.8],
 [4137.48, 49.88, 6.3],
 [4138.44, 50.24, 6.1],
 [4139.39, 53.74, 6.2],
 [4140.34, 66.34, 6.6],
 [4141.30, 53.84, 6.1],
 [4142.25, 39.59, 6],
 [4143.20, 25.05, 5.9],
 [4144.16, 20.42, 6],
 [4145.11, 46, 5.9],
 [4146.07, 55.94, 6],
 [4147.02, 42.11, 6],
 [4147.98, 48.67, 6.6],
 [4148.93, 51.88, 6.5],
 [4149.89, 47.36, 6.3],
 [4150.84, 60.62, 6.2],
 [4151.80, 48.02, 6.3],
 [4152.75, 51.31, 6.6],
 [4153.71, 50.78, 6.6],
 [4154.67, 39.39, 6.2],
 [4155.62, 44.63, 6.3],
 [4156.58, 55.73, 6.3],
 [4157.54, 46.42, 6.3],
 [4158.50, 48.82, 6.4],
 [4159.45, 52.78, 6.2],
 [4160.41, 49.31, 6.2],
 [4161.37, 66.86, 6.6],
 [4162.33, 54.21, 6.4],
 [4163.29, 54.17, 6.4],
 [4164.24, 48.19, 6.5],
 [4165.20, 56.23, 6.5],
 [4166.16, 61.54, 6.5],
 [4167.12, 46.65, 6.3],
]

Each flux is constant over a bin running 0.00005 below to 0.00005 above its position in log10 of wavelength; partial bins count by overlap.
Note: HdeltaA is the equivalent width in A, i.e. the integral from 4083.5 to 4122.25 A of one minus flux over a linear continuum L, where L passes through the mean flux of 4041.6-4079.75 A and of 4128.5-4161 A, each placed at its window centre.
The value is -4.6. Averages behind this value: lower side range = 42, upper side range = 47.5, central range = 50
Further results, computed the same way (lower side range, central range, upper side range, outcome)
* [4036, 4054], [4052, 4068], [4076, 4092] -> 1.9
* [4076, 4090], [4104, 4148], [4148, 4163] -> 1.6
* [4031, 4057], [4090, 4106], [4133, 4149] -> -1.5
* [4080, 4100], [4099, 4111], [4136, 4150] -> 0.8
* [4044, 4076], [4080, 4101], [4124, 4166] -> -3.5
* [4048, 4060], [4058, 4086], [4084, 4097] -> 3.0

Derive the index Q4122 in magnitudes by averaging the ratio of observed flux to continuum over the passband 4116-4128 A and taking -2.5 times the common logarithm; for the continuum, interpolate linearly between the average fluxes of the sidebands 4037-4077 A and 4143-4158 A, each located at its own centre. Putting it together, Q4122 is -0.154 mag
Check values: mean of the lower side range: 42.4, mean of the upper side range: 46.3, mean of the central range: 52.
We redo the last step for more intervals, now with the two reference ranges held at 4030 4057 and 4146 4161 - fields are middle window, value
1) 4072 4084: -0.162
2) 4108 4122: -0.107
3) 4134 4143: -0.054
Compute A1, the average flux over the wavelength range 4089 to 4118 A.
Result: 50.5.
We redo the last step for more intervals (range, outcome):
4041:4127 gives 46.9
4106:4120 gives 51.9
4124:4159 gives 48.1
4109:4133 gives 50.6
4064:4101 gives 48.2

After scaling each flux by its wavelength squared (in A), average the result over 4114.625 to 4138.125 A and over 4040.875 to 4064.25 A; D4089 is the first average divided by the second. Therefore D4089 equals 1.26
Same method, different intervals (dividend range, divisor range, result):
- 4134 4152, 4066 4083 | 1.05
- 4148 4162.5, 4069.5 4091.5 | 1.08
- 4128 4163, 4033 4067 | 1.26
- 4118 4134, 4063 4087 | 1.10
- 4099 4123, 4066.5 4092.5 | 1.02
